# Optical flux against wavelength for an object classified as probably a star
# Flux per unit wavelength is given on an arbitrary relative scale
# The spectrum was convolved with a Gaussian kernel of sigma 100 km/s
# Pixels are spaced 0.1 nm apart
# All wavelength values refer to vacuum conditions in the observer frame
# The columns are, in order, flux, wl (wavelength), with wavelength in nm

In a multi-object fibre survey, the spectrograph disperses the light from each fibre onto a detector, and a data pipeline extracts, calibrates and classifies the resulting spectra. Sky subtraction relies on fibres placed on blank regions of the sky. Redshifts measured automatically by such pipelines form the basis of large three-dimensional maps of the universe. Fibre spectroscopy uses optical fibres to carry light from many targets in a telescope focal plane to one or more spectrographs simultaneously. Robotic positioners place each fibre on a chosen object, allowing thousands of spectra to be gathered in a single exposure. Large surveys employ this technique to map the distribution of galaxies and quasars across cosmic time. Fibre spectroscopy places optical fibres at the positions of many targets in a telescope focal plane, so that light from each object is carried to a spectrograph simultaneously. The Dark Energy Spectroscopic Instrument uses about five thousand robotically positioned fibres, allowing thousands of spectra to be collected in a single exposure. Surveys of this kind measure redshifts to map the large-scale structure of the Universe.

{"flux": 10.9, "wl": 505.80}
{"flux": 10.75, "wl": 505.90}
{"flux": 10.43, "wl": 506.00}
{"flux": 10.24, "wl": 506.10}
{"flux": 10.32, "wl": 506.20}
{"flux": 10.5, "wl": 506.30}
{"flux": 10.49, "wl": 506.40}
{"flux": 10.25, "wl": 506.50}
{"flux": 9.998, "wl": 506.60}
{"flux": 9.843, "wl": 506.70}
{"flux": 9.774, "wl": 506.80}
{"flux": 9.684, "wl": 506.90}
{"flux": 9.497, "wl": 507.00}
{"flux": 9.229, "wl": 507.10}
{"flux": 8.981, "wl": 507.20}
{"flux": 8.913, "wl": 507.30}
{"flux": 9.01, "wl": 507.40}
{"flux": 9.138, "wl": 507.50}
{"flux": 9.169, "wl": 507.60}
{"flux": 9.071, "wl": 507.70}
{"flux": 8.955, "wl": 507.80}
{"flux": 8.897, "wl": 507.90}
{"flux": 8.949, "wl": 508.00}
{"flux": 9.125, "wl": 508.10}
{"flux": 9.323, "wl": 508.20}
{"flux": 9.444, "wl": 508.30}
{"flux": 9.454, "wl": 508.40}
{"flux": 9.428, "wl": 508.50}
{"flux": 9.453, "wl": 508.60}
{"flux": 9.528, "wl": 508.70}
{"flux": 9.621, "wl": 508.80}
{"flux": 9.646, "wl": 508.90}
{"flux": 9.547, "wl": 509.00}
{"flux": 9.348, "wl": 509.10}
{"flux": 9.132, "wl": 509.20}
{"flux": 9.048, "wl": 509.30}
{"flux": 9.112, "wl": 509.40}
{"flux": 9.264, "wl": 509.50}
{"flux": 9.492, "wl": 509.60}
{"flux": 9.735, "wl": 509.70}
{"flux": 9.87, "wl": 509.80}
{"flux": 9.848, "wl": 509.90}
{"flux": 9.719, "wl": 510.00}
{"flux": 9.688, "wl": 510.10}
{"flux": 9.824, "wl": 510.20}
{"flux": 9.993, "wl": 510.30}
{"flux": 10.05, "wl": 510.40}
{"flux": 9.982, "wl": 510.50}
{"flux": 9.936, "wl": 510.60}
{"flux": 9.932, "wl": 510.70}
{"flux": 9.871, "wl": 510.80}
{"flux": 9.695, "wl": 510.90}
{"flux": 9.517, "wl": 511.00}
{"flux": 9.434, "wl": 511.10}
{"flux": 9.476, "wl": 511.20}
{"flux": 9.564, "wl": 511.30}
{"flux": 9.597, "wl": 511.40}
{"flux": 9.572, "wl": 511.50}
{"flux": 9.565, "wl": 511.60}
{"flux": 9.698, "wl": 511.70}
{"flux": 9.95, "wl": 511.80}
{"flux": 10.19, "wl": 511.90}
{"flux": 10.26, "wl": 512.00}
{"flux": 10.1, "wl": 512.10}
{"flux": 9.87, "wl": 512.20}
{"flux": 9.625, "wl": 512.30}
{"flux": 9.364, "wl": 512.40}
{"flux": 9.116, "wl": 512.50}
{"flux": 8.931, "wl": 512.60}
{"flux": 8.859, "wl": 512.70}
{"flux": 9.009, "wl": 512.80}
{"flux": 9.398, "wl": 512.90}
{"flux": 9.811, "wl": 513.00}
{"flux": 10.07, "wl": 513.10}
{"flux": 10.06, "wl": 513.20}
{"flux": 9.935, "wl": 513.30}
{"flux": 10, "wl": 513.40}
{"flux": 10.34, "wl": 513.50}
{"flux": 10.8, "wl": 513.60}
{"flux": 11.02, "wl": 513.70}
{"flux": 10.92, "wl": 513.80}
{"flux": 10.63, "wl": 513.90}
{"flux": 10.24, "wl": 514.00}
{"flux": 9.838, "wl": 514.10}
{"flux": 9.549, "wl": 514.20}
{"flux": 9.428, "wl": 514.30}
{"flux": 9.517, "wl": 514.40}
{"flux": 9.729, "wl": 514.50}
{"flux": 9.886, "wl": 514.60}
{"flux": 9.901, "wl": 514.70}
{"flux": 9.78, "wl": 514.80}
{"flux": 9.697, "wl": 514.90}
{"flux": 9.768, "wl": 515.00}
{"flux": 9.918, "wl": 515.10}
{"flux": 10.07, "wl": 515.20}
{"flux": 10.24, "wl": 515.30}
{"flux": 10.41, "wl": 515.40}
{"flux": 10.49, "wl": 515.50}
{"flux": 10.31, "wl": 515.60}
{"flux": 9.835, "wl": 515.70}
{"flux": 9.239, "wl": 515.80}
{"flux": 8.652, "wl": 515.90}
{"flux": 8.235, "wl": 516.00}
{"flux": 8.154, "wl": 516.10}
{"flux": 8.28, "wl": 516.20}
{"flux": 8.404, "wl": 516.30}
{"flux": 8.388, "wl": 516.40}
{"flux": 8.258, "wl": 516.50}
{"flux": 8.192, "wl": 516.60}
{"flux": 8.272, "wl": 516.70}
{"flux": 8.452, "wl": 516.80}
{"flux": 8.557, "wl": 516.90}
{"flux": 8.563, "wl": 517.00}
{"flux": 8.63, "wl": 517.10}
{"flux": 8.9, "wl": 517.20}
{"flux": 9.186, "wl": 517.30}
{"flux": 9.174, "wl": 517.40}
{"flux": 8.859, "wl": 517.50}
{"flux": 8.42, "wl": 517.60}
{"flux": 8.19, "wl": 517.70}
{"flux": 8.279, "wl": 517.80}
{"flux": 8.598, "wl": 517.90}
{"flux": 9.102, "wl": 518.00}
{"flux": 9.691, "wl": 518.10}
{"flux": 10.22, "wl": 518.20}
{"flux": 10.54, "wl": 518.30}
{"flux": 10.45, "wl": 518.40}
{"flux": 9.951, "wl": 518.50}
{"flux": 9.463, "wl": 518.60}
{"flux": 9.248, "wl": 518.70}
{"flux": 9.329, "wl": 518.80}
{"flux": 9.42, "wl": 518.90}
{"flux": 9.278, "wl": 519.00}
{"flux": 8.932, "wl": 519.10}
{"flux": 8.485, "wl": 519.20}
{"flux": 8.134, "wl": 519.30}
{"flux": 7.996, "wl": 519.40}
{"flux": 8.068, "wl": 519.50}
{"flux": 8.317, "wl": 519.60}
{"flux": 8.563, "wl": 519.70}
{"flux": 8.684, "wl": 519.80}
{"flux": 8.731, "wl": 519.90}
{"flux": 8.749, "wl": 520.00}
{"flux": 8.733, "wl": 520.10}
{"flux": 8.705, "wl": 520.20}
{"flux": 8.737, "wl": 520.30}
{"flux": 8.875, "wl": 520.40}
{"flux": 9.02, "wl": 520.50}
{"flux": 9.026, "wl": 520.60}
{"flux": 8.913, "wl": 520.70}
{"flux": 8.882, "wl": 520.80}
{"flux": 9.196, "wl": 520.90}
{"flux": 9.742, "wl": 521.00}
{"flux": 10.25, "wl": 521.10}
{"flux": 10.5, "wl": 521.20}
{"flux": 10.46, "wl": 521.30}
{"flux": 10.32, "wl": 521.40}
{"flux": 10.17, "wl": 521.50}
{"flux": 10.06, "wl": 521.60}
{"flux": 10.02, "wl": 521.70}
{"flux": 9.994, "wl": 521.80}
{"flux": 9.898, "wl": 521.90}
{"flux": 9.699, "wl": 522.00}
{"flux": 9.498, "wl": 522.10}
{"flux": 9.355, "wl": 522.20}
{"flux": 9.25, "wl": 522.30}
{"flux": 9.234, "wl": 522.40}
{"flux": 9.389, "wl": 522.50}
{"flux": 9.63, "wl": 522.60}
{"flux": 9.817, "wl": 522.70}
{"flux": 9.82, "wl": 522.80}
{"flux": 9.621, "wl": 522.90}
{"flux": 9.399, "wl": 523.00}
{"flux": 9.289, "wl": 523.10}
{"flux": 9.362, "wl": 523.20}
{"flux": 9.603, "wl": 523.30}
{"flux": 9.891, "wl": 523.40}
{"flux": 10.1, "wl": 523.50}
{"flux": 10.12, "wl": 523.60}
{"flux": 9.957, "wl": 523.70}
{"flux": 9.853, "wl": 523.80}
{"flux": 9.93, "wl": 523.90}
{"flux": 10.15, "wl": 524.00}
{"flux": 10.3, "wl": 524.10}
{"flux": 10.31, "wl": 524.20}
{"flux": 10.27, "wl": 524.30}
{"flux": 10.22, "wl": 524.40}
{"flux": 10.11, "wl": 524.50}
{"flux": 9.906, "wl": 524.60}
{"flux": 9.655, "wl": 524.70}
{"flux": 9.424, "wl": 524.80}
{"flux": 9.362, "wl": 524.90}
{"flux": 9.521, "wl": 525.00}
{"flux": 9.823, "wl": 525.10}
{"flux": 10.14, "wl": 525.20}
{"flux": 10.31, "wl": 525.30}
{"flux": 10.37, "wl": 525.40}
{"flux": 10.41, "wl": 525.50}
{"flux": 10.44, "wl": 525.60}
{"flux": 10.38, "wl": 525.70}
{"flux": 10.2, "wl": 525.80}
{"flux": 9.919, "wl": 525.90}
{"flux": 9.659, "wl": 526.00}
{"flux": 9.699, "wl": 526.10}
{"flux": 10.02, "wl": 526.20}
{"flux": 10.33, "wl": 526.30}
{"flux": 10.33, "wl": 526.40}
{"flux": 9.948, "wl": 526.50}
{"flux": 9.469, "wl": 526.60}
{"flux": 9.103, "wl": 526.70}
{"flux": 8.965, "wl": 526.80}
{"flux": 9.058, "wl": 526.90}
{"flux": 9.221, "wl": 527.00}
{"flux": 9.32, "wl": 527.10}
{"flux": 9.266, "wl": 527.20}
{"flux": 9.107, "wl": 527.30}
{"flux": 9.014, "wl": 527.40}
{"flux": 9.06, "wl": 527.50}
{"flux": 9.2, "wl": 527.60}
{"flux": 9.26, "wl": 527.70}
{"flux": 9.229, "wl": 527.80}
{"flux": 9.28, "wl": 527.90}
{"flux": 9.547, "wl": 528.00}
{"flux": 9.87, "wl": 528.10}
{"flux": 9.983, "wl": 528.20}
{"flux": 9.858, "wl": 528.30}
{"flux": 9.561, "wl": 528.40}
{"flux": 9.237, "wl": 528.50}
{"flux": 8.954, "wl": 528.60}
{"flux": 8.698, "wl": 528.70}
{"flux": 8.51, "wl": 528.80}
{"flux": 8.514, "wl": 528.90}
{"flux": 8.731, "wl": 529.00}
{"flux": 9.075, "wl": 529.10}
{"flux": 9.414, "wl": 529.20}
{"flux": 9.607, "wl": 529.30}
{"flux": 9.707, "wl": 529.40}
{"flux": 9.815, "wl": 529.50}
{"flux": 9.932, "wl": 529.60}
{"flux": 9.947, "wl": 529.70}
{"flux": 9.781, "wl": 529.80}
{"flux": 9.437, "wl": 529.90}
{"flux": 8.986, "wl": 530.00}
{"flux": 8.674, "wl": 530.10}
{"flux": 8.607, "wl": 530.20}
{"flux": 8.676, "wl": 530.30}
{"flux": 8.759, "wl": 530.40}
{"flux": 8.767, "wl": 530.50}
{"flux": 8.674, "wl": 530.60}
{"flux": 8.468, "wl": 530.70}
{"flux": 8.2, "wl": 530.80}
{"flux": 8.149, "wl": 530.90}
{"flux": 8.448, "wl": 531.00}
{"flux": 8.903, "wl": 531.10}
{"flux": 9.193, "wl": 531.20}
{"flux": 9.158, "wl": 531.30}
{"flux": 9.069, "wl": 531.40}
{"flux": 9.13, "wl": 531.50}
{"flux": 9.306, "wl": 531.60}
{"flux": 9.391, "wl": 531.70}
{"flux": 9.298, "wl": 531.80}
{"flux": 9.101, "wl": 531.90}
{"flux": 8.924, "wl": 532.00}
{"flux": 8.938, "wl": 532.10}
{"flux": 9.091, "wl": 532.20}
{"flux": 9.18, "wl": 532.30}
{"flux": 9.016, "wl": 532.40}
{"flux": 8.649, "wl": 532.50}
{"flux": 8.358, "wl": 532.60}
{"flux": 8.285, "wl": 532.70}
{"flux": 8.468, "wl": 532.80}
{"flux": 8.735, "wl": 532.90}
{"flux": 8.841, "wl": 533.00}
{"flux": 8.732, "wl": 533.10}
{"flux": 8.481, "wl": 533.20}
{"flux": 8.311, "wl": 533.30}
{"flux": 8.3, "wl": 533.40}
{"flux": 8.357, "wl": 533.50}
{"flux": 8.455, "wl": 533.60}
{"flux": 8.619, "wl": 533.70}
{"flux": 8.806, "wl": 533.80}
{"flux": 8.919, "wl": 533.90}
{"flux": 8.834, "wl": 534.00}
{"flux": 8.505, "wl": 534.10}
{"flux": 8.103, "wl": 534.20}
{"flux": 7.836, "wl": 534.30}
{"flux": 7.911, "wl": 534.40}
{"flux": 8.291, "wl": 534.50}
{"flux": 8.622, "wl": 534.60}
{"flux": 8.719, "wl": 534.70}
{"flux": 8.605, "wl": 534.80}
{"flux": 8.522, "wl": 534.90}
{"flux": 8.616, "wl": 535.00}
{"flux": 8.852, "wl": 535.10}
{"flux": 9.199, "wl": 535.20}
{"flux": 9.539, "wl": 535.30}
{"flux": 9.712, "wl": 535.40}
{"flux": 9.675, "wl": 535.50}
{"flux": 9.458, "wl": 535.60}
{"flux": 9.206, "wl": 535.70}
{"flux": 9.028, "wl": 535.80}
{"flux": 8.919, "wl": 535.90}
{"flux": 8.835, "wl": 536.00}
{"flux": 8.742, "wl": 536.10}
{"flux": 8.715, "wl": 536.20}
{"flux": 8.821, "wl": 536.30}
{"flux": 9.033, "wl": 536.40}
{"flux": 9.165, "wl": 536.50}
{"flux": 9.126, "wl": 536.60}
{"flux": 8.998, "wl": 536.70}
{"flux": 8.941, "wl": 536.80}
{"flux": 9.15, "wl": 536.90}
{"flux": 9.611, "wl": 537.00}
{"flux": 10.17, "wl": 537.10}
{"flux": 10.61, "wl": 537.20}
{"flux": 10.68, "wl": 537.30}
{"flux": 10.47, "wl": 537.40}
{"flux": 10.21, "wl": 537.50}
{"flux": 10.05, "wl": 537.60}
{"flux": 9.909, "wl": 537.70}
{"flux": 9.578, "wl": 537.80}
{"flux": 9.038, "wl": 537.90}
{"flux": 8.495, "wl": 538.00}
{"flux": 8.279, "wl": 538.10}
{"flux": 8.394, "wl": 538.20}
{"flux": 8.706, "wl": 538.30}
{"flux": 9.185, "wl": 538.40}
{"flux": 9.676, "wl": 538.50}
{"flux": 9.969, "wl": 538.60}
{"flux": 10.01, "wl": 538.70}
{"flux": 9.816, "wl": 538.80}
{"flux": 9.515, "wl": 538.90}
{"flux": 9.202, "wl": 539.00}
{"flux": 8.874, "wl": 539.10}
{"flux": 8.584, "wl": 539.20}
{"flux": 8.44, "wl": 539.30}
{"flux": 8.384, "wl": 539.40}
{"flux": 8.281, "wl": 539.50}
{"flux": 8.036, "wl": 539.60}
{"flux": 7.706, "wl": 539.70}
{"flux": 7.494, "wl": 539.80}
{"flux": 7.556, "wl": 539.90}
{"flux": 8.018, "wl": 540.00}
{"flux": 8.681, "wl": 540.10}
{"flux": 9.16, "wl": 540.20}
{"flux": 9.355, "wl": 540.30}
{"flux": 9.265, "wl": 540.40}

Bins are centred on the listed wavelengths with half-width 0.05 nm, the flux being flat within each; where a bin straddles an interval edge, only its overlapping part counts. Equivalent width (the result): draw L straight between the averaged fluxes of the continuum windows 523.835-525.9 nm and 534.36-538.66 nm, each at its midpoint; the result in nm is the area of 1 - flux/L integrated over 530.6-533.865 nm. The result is 0.259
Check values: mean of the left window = 10.1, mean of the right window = 9.2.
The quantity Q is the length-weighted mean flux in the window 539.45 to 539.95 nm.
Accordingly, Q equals 7.81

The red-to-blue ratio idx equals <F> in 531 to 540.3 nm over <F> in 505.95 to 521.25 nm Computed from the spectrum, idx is 0.95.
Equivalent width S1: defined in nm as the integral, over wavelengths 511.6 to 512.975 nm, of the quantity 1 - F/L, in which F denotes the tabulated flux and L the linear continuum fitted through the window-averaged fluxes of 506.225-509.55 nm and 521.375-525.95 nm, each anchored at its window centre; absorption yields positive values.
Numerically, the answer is 0.00 nm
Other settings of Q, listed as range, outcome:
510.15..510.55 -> 9.96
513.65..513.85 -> 11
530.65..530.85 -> 8.33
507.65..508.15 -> 9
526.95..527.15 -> 9.27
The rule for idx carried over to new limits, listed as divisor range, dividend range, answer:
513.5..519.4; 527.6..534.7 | 0.95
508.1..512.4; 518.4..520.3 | 0.92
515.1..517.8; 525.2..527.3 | 1.10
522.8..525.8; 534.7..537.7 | 0.94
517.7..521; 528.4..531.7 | 1.00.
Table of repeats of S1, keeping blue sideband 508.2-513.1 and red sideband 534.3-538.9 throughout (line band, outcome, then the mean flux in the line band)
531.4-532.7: 0.04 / 9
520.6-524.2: -0.13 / 9.76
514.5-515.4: -0.04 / 9.93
